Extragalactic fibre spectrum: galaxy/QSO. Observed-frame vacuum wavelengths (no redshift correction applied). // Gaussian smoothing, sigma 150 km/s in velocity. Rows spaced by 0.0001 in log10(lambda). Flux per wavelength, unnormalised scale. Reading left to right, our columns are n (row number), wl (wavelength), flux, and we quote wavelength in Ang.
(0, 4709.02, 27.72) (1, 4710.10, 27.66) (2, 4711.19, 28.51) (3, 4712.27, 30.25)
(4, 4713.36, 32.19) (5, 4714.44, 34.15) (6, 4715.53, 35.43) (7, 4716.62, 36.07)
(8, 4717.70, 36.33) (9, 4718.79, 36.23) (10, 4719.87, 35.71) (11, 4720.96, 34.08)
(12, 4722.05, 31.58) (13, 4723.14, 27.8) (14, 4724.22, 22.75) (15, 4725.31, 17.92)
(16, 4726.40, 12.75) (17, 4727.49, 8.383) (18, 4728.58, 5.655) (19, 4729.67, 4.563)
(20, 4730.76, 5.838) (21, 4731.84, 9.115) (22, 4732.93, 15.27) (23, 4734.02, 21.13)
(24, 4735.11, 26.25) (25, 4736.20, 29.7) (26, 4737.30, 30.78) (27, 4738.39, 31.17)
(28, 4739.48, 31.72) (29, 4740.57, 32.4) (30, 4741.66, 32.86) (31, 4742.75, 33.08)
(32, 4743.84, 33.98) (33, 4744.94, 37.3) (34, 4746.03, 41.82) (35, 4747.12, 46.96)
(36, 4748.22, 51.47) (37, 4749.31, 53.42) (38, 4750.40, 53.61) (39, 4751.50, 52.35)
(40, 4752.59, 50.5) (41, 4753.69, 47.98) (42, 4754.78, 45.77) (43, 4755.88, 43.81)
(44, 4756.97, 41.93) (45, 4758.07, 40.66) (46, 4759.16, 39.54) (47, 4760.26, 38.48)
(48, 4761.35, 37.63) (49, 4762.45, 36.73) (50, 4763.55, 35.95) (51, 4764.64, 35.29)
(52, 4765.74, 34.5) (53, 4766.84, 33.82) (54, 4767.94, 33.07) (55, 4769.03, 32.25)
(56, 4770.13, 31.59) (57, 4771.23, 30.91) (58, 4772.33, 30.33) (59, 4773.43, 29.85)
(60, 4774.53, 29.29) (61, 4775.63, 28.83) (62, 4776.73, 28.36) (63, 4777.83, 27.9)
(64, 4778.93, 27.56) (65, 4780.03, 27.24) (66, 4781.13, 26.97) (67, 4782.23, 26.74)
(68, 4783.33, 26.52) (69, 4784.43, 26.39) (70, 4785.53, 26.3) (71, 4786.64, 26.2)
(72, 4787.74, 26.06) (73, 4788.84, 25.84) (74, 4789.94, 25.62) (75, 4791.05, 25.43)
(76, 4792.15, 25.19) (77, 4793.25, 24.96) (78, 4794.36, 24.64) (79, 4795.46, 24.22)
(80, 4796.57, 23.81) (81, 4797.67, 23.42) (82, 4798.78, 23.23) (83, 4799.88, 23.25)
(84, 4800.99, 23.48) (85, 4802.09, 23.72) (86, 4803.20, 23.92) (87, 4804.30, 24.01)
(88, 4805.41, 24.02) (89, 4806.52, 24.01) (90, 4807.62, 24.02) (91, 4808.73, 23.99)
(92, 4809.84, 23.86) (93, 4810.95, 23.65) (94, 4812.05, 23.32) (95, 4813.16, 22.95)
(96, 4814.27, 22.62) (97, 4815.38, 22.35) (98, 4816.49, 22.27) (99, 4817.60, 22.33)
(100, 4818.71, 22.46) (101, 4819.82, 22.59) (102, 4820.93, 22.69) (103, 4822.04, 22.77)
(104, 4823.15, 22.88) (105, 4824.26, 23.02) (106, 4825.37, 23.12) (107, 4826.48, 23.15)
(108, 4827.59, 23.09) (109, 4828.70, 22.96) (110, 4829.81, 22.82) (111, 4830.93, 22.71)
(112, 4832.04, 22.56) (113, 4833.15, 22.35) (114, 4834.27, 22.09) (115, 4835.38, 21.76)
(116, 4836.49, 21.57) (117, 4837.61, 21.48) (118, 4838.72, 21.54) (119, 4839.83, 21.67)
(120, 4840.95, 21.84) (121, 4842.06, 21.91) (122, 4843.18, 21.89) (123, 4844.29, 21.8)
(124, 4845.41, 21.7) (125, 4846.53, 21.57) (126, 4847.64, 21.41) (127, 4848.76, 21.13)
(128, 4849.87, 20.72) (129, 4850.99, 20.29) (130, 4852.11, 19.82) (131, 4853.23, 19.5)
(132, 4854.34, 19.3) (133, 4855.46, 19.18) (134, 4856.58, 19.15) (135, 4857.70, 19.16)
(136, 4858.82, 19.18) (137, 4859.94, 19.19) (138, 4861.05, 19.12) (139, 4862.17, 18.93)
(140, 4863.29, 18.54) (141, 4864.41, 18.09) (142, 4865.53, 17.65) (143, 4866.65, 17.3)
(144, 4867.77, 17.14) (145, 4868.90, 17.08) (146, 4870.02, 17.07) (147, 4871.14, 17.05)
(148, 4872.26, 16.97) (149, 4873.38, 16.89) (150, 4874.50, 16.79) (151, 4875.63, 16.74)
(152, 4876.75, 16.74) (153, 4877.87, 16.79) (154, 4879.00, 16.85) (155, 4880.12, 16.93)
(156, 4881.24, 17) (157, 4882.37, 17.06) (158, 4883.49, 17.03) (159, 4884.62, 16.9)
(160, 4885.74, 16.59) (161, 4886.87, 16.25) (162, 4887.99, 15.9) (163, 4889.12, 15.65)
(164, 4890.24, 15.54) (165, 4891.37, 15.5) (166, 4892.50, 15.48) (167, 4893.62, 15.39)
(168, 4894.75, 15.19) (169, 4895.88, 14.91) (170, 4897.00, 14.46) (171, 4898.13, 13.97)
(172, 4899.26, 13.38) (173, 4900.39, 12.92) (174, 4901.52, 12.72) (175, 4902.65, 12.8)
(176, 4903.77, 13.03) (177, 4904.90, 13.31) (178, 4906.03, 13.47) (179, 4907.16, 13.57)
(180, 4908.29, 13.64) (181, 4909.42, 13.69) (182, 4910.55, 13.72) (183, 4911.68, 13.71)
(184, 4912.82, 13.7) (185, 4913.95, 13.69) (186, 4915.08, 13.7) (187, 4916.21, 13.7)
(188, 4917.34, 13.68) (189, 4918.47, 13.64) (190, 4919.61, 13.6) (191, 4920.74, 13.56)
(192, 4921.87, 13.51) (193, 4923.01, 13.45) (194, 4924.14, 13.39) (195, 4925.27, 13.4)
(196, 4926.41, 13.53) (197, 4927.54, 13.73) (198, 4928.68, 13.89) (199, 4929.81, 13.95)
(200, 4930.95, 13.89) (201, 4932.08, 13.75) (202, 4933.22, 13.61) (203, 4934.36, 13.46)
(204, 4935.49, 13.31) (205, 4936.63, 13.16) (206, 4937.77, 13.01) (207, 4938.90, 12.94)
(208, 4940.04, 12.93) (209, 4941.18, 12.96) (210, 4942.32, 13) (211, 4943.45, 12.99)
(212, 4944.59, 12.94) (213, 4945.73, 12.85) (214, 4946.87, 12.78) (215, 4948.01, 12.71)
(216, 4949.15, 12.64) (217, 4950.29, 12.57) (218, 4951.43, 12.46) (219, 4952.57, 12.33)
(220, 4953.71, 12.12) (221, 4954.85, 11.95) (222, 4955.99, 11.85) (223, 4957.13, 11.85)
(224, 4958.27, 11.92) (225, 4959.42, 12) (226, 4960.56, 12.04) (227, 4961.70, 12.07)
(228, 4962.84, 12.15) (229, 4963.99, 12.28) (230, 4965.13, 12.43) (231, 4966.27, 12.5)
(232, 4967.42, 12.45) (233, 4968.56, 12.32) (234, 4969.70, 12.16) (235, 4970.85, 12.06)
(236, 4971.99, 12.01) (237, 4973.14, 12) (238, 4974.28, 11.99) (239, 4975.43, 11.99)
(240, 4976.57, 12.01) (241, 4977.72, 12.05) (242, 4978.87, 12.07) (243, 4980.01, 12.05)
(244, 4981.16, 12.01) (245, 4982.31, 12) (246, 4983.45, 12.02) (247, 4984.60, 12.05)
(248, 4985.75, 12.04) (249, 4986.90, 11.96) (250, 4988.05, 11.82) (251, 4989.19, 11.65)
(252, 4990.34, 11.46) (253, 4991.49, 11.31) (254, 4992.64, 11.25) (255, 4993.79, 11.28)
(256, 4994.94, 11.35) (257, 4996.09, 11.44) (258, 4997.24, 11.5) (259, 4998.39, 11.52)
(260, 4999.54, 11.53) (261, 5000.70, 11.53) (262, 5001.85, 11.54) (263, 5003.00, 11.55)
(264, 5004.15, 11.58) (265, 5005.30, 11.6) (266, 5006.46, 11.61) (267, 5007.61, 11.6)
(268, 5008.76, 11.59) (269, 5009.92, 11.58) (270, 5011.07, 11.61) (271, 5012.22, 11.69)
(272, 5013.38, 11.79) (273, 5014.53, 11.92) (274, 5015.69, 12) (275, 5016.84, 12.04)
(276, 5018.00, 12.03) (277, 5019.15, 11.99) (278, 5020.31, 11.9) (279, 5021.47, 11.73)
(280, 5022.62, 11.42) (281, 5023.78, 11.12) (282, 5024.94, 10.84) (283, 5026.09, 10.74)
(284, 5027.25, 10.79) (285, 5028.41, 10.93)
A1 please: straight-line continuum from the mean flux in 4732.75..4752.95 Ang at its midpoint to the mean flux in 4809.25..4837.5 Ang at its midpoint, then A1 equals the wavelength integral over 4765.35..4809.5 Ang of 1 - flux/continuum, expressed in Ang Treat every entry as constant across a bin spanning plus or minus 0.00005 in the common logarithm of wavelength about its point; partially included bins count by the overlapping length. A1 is 3.9 Ang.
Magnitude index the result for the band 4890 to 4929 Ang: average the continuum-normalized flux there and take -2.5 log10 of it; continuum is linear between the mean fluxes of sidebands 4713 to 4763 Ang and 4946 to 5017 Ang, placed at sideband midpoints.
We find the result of 0.290 mag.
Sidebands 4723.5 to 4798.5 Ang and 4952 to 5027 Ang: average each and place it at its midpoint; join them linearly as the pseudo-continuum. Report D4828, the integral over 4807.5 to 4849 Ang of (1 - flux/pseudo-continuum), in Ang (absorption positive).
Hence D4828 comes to 4.1 Ang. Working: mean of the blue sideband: 30.4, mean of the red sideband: 11.8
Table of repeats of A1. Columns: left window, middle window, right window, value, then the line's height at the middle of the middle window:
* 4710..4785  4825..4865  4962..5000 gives 4.33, 23.5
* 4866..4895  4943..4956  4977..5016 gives 1.07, 13.7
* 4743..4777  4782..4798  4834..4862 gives 3.58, 32.7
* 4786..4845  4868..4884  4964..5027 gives 2.03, 19.4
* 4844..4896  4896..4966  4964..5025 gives 8.27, 14.9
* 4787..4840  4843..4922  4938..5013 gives 9.02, 18.5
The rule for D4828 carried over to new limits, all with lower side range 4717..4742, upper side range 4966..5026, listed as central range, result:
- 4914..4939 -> 2.1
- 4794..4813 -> -3.3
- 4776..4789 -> -3.5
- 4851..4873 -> -0.9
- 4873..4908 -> 2.4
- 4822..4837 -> -2.8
